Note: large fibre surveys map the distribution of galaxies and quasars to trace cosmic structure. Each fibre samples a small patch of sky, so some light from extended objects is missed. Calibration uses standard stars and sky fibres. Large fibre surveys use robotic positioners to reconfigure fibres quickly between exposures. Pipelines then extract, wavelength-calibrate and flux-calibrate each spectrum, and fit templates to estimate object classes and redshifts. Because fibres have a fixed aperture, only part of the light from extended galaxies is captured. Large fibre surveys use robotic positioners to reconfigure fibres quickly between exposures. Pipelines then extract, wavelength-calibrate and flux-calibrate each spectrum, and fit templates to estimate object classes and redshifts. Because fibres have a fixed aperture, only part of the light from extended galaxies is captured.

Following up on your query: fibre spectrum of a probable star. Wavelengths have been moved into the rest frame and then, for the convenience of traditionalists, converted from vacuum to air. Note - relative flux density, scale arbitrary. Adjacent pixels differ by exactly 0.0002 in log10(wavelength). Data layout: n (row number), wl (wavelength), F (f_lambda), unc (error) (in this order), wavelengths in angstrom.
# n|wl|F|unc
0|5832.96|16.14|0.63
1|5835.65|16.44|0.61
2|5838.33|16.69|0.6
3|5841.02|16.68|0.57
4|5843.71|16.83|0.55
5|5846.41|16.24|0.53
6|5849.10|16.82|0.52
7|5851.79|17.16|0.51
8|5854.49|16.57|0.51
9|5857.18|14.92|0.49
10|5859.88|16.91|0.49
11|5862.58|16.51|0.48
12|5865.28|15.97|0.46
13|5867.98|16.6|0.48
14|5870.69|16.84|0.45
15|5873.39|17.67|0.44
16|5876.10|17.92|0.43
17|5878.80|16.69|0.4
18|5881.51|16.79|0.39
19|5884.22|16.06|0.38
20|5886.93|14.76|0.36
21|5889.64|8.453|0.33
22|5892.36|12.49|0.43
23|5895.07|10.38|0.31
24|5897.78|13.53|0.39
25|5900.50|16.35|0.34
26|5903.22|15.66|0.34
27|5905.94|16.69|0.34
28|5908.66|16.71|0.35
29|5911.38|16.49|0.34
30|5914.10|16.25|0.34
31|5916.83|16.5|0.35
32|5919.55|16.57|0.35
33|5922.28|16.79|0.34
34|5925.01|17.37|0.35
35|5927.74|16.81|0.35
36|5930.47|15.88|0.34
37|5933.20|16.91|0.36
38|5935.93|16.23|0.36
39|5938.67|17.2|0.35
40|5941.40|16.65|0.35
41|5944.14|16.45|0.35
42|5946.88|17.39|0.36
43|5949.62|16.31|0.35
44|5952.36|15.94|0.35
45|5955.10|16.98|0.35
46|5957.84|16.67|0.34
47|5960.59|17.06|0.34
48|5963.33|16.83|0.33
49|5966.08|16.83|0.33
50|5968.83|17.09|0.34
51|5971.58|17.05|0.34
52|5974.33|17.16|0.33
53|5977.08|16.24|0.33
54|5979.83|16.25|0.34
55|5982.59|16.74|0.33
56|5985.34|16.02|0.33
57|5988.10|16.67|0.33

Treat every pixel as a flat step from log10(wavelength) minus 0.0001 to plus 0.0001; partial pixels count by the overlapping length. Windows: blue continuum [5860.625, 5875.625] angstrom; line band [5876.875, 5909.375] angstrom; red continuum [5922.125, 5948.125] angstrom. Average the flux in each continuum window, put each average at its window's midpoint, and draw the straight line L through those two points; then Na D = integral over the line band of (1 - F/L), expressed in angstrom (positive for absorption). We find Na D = 4.29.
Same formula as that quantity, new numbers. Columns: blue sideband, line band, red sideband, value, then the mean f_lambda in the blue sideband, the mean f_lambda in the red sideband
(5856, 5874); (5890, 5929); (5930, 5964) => 2.69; 16.5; 16.7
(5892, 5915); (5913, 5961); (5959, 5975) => -1.80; 15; 17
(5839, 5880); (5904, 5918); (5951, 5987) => 0.16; 16.7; 16.7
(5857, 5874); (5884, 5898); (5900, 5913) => 3.57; 16.5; 16.4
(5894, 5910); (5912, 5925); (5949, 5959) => -0.98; 15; 16.5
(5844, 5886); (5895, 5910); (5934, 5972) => 1.27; 16.6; 16.8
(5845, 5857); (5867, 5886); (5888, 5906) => -2.91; 16.5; 13.1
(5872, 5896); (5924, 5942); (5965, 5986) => -1.10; 14.7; 16.7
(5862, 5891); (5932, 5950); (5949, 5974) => -0.22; 15.8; 16.8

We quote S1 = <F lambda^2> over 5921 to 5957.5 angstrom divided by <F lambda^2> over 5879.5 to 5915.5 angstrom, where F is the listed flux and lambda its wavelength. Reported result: 1.15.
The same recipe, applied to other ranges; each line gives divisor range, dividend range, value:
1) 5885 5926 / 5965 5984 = 1.14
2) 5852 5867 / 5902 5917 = 1.02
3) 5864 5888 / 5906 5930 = 1.02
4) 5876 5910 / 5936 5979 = 1.17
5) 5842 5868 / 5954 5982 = 1.06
